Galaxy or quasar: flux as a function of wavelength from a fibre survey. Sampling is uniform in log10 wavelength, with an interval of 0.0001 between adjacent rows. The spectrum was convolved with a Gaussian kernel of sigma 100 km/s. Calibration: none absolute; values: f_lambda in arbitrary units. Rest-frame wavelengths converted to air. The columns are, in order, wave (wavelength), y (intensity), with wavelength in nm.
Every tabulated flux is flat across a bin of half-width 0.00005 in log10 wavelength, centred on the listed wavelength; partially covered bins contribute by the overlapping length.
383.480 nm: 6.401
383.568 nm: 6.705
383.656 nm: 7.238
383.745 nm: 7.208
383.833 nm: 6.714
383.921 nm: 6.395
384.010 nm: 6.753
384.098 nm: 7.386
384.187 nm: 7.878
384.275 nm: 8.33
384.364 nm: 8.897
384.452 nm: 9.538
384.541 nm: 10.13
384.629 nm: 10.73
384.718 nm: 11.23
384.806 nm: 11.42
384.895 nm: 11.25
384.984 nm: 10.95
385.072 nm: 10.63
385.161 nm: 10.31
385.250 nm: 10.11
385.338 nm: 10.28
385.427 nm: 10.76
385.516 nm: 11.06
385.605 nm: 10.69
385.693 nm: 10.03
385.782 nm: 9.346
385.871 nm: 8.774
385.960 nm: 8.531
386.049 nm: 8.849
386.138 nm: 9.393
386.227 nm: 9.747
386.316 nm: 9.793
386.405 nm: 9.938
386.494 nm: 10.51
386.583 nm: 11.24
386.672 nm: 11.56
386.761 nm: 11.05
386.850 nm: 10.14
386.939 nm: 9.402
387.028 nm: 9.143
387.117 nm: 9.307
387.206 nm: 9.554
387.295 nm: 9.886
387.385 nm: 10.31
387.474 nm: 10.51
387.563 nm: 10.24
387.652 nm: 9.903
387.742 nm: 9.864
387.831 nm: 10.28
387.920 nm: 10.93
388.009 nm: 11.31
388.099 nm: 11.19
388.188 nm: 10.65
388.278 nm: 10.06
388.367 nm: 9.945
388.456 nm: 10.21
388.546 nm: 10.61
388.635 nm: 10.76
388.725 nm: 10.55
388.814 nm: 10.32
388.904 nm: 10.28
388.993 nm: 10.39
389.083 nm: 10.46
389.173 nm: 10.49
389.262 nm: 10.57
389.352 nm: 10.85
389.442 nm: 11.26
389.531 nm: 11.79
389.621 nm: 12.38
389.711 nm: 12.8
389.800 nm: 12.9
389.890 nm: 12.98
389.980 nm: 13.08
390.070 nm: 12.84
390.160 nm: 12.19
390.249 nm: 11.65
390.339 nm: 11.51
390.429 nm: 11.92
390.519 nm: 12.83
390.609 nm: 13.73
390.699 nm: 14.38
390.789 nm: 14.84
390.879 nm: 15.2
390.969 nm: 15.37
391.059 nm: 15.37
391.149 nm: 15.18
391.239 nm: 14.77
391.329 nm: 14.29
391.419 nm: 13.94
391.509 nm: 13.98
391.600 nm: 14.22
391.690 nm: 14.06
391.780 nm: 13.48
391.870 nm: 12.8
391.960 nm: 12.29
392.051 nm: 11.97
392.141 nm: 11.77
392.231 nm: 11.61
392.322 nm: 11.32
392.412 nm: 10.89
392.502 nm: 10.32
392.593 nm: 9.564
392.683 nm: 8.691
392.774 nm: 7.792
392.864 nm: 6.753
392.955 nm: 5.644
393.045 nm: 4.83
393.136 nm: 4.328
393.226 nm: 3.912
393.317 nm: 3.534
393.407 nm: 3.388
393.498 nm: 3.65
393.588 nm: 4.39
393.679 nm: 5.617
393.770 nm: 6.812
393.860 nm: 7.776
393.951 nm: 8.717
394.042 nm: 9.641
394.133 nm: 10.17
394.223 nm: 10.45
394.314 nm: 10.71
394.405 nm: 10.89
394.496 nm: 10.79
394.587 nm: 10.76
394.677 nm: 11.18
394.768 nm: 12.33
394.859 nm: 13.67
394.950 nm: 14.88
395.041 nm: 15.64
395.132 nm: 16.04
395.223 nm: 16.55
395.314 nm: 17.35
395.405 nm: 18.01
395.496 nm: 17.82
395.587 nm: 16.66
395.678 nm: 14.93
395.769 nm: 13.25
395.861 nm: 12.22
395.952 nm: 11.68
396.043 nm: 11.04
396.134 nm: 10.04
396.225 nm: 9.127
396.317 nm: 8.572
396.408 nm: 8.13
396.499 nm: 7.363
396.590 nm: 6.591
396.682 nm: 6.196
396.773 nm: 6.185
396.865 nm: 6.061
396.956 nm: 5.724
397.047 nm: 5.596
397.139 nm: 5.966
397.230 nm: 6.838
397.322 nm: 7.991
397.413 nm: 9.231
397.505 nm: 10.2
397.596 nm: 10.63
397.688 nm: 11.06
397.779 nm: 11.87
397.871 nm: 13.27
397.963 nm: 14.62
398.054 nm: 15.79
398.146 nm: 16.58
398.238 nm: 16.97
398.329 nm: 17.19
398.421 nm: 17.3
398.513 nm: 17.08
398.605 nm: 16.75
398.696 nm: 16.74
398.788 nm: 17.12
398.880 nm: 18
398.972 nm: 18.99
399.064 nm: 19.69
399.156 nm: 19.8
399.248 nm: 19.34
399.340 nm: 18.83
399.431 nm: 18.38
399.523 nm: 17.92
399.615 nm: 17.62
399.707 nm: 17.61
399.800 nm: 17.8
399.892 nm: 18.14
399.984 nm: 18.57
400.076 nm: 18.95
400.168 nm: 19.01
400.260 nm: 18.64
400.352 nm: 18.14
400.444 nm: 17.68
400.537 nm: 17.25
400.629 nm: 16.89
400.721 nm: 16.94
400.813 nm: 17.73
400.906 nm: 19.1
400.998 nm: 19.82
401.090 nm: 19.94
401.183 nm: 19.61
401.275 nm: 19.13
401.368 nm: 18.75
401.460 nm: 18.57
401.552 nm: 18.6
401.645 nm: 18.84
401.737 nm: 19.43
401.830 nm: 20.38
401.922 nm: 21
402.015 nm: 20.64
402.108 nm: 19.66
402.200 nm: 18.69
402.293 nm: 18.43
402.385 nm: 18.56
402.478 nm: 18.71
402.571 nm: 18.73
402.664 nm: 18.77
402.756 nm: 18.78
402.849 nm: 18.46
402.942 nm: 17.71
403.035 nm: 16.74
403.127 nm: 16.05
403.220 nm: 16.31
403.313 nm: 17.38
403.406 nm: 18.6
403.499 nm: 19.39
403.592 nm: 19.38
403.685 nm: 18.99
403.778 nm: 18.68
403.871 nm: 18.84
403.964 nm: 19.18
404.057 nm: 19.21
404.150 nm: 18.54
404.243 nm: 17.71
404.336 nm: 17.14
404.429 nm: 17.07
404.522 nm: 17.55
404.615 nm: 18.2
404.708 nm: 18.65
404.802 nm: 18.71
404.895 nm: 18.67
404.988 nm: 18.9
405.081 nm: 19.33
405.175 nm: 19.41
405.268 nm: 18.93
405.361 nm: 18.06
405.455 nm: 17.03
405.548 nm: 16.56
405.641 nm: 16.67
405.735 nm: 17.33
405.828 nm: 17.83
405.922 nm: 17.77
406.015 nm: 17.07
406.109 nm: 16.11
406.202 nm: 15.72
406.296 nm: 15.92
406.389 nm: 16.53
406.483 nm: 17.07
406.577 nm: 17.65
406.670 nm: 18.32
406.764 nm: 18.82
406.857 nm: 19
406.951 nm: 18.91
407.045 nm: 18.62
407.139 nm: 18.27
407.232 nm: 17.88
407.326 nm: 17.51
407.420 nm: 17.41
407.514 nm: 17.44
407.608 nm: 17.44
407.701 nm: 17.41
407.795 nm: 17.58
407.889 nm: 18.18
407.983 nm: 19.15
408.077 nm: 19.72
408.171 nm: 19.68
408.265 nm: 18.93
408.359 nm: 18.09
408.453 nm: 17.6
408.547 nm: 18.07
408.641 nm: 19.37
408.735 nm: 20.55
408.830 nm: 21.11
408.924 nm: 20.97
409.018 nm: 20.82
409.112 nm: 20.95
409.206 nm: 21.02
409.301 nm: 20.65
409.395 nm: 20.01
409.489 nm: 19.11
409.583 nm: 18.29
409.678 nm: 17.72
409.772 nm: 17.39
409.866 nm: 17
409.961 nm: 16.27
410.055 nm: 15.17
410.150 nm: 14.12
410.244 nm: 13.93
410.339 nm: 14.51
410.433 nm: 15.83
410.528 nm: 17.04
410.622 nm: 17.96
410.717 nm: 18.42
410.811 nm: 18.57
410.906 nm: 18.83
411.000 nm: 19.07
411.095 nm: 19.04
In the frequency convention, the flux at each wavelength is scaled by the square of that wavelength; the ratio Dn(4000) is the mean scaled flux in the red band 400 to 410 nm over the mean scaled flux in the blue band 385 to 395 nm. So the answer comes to 1.87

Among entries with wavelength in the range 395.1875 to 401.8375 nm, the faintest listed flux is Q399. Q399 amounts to 5.596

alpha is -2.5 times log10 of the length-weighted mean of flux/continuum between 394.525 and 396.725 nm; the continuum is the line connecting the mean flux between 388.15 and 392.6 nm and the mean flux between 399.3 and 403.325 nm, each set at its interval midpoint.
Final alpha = 0.21 mag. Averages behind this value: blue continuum 12.3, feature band 12.5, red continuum 18.5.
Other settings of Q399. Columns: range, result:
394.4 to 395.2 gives 10.76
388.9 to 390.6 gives 10.28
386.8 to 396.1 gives 3.388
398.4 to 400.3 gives 16.74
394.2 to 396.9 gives 6.061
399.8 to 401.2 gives 16.89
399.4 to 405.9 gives 16.05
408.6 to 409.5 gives 19.11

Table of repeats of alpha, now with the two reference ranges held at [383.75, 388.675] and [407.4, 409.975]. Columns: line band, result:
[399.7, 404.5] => -0.143 mag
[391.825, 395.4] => 0.296 mag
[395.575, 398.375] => 0.330 mag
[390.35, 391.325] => -0.211 mag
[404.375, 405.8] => -0.038 mag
